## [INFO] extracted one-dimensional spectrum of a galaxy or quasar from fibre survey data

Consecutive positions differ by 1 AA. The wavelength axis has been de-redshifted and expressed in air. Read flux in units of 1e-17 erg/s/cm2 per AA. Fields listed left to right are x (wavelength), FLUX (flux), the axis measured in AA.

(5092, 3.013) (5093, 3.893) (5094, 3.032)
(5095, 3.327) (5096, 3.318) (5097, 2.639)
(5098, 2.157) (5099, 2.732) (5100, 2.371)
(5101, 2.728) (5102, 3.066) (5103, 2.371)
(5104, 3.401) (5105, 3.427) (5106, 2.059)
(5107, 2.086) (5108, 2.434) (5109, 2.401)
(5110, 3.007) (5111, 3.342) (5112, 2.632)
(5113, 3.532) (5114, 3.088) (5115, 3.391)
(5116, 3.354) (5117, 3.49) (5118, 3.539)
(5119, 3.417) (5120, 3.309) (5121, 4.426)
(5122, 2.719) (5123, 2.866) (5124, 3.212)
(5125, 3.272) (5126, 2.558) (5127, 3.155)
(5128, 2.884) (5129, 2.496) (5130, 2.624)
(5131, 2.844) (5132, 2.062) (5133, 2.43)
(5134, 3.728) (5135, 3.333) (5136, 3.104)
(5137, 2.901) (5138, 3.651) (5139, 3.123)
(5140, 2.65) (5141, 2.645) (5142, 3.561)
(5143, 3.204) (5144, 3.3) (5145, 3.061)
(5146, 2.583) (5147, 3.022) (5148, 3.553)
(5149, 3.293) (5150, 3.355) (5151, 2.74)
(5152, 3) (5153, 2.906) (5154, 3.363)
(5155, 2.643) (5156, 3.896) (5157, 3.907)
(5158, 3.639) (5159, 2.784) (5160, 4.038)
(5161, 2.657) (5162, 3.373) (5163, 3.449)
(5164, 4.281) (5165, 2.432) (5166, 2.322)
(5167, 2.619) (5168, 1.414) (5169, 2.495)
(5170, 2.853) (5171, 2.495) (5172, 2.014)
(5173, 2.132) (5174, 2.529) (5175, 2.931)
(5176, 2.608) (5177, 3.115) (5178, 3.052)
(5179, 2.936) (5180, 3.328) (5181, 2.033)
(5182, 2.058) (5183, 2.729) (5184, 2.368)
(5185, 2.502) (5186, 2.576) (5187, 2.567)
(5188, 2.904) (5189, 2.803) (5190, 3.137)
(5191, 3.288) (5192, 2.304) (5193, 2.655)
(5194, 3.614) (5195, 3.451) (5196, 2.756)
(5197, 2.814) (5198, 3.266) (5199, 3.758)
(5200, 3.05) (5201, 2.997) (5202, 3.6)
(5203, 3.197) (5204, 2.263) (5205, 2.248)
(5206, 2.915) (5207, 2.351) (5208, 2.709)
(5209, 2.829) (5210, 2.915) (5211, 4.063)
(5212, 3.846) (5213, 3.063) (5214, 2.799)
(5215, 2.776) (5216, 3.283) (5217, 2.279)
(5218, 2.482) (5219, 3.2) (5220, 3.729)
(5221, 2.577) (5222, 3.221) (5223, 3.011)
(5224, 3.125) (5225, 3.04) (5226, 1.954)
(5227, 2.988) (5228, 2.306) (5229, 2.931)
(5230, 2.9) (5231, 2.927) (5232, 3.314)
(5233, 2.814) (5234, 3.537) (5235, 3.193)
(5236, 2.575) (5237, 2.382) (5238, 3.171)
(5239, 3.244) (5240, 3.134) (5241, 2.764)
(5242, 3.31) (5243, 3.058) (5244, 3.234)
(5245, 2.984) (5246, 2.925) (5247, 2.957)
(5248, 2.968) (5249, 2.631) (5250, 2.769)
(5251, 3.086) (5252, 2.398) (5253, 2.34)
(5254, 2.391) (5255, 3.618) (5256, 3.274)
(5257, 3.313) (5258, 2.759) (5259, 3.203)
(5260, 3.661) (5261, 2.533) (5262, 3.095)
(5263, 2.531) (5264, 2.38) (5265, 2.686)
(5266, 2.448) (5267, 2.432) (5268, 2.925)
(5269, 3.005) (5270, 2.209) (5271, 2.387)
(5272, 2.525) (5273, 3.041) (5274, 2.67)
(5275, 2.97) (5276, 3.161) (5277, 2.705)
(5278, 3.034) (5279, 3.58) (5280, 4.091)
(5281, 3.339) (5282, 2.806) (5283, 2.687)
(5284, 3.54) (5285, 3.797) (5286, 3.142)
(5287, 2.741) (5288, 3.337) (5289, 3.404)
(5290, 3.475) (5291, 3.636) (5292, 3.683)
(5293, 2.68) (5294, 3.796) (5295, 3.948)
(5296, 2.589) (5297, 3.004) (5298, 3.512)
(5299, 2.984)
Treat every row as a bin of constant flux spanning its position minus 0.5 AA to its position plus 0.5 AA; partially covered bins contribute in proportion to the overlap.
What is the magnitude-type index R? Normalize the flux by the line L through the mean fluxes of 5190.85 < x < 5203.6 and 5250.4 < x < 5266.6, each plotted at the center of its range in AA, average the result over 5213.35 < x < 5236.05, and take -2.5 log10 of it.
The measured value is 0.03 mag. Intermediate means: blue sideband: 3.12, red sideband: 2.85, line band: 2.92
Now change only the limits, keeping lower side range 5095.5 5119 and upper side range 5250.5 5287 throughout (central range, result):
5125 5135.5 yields 0.029 mag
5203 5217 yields 0.004 mag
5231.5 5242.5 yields -0.040 mag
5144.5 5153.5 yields -0.052 mag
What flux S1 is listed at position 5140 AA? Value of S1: 2.65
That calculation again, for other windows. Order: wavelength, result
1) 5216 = 3.283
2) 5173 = 2.132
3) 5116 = 3.354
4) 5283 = 2.687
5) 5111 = 3.342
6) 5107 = 2.086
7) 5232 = 3.314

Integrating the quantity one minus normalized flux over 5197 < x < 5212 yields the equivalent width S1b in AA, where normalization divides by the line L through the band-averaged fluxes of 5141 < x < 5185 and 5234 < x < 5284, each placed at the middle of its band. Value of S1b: -0.6 AA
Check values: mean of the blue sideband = 2.92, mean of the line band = 3.03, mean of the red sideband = 2.92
